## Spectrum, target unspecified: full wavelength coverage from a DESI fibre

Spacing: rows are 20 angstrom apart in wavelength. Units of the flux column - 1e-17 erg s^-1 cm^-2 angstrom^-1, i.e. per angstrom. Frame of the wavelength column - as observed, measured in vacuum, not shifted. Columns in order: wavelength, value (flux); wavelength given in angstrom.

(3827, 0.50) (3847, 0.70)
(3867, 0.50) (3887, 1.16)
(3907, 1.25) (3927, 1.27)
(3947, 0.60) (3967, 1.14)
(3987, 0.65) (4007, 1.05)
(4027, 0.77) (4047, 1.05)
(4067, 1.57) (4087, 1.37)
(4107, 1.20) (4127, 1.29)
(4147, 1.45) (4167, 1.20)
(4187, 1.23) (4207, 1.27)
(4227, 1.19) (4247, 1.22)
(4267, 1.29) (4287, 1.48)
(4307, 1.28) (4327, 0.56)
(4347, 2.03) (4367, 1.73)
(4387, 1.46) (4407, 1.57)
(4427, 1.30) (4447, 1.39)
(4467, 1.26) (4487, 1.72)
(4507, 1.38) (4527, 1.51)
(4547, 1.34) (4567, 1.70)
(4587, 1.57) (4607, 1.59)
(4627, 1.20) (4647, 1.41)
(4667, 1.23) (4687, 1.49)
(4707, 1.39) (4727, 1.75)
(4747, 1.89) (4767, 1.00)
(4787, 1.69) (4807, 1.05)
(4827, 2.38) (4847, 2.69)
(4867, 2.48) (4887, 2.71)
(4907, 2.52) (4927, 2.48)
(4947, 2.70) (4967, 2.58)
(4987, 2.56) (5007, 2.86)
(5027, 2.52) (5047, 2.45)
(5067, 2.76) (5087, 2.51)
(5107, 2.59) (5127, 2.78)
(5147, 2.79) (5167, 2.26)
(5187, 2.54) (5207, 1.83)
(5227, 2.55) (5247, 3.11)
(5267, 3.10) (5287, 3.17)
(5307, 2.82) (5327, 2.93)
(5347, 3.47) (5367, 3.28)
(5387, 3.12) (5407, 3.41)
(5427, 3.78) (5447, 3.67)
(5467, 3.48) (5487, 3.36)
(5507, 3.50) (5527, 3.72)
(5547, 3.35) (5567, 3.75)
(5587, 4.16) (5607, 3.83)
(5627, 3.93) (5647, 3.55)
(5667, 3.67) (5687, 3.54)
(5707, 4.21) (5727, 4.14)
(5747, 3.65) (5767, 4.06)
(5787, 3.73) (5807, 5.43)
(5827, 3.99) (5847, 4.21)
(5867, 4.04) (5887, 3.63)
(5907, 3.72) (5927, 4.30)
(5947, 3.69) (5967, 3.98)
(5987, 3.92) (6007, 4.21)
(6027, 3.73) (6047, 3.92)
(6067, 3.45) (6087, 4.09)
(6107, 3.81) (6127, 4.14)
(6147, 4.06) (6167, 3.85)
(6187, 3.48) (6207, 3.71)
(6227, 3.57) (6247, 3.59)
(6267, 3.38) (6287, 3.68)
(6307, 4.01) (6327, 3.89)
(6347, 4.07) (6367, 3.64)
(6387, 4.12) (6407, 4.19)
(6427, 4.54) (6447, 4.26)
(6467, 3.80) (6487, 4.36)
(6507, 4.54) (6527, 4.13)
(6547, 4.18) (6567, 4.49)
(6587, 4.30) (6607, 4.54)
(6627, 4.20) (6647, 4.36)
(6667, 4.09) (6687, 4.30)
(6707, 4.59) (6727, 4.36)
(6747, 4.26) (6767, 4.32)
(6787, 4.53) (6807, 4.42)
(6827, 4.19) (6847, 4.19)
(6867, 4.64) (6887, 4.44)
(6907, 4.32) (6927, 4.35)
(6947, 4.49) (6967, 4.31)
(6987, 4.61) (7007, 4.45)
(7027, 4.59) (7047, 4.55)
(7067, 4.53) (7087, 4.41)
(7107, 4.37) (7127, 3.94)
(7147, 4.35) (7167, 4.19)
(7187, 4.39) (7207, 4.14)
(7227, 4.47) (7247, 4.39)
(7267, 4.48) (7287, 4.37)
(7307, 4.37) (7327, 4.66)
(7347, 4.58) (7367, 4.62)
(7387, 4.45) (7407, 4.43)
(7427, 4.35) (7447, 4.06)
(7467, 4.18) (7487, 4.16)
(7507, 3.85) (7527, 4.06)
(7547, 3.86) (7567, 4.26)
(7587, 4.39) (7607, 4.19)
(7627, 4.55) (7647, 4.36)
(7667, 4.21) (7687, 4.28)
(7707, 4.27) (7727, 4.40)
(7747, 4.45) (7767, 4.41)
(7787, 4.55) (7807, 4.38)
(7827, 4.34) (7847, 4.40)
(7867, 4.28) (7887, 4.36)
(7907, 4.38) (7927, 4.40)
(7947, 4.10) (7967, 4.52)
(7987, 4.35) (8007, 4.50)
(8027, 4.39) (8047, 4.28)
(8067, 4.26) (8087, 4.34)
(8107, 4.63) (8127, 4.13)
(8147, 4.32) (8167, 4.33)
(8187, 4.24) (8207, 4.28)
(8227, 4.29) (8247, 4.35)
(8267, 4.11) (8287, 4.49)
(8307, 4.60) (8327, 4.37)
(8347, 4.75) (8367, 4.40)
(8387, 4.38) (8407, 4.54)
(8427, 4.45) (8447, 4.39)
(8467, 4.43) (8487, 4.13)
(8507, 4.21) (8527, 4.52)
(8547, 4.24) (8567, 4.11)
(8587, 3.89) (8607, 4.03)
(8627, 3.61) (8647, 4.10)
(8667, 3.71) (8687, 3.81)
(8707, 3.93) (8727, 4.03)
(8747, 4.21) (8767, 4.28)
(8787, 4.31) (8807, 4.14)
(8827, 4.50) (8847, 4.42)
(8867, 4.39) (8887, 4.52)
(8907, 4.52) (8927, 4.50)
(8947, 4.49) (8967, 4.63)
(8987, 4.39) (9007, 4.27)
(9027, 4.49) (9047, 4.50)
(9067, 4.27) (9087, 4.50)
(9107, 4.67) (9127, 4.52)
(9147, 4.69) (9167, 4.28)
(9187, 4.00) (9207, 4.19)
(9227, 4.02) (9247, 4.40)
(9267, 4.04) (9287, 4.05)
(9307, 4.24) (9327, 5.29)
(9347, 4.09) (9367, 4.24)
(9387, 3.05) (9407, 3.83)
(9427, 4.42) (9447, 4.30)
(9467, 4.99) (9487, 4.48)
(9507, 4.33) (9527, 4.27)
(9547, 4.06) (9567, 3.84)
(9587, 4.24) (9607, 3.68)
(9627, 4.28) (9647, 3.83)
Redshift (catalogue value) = 0.21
